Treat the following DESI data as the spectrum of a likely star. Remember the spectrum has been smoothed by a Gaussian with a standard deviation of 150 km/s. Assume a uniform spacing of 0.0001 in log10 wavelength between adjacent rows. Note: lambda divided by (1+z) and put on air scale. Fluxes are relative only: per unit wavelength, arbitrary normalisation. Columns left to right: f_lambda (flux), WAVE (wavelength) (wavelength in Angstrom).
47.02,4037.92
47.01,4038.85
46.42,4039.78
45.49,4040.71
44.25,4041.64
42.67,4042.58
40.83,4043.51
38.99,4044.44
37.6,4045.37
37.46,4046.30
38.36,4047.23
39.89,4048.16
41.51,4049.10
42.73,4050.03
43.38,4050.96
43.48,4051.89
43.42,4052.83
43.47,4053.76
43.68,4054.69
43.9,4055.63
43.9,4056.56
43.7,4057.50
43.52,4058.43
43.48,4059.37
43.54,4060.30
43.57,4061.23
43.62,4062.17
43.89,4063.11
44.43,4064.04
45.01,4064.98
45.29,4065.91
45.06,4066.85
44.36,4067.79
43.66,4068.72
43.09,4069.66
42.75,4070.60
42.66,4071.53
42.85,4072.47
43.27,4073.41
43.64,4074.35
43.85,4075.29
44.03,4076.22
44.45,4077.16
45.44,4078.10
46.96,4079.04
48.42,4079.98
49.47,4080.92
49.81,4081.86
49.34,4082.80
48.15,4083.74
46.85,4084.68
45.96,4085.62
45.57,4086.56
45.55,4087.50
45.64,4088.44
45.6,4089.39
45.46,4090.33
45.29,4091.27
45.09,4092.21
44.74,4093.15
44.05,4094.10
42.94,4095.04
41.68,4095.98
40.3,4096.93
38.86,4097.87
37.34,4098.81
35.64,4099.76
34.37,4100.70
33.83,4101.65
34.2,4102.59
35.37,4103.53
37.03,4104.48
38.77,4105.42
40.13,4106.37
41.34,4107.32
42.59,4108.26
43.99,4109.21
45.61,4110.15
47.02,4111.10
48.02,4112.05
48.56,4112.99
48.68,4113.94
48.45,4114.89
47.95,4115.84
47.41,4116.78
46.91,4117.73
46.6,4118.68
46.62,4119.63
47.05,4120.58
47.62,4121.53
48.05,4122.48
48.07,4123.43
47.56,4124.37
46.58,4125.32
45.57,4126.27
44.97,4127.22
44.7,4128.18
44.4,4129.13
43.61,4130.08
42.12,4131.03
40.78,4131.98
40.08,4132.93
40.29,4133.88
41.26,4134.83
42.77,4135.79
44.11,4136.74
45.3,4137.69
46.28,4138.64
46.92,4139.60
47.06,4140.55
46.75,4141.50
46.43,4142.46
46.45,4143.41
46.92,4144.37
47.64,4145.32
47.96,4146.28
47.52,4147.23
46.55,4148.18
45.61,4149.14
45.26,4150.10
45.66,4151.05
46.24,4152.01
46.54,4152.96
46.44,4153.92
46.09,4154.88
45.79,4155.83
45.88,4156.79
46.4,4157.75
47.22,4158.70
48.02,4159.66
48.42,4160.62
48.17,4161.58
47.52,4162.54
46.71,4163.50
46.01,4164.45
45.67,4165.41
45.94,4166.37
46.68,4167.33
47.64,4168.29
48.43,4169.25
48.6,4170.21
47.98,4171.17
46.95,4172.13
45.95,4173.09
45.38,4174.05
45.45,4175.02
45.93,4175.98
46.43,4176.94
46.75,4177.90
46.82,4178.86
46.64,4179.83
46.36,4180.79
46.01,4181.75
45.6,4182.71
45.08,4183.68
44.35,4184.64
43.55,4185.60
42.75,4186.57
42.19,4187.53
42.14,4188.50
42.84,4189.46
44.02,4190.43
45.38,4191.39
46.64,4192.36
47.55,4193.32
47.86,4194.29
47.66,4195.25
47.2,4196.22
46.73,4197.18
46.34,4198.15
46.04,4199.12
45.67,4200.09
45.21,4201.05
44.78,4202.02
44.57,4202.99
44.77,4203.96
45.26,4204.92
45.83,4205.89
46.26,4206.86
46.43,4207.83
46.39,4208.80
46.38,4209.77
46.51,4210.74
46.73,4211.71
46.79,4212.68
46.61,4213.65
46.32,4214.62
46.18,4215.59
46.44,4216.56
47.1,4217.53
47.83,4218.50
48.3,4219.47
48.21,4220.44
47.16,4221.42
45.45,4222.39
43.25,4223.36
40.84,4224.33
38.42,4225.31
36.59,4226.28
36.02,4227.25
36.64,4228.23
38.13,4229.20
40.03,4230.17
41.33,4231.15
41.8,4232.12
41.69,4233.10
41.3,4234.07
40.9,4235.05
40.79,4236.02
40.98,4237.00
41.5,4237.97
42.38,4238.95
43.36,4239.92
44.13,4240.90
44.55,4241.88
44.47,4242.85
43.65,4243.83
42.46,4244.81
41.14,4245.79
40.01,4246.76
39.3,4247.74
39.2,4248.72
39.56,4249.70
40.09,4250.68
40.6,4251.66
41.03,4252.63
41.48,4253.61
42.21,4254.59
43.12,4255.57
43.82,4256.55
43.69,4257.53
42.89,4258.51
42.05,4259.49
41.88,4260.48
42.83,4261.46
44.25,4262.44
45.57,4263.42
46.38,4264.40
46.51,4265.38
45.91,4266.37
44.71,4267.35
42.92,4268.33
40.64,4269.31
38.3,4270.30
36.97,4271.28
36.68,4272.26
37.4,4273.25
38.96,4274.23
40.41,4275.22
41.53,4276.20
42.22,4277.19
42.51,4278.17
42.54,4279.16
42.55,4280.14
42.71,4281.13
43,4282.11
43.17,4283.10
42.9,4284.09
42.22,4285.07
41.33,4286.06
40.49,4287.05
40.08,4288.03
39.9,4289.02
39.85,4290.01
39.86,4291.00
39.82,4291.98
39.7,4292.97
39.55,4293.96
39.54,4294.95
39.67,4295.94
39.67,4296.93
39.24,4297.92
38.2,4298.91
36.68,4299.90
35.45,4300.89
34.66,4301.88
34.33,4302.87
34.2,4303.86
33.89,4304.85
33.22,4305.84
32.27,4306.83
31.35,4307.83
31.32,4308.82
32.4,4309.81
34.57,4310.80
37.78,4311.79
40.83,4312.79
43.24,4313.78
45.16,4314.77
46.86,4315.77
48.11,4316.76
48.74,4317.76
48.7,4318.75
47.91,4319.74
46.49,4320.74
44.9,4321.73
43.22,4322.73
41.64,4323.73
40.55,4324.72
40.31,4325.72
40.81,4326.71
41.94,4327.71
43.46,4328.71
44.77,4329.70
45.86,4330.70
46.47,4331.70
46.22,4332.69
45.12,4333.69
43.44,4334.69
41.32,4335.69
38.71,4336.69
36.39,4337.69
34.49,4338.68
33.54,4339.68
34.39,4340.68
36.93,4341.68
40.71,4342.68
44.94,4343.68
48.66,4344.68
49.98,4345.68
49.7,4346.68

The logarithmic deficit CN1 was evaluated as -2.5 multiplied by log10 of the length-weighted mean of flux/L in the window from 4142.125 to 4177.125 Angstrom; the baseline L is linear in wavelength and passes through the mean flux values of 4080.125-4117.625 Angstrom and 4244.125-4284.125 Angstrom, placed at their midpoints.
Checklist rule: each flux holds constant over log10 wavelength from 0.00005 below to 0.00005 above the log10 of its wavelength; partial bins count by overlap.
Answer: -0.09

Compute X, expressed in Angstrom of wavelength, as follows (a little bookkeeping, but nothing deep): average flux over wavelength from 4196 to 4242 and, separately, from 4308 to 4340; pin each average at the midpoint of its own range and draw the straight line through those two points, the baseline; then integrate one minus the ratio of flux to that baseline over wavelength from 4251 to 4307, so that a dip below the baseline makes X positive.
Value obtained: 3.04 Angstrom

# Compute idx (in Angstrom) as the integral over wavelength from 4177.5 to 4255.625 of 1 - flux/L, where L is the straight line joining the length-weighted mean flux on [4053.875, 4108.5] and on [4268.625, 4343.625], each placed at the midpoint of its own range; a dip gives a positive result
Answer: -4.51 Angstrom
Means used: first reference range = 43.2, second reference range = 40.2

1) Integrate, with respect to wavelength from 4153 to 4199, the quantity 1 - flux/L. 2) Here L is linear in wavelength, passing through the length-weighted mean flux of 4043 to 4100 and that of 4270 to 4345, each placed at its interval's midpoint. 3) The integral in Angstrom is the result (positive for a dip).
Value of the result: -4.3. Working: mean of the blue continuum 43.7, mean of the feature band 46.2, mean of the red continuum 40.4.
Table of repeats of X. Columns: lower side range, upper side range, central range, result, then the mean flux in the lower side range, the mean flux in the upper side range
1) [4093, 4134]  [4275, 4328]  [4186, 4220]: -3.32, 43.2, 40.3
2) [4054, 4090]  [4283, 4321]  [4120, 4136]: -0.32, 44.9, 39.5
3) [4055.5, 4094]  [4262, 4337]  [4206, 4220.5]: -1.45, 45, 41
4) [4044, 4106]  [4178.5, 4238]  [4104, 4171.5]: -3.34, 42.9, 44.4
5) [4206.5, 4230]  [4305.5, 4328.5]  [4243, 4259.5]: 0.62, 44.3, 41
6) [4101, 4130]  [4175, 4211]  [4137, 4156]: -0.67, 44.4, 45.6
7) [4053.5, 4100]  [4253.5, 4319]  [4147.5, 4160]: -0.99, 44.3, 40.5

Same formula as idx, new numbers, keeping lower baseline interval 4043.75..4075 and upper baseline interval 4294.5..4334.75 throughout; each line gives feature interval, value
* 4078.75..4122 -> -1.63 Angstrom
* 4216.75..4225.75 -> -0.84 Angstrom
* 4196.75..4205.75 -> -0.85 Angstrom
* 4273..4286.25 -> -0.29 Angstrom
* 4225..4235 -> 0.49 Angstrom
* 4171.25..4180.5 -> -1.01 Angstrom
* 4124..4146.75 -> -1.46 Angstrom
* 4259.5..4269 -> -0.78 Angstrom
